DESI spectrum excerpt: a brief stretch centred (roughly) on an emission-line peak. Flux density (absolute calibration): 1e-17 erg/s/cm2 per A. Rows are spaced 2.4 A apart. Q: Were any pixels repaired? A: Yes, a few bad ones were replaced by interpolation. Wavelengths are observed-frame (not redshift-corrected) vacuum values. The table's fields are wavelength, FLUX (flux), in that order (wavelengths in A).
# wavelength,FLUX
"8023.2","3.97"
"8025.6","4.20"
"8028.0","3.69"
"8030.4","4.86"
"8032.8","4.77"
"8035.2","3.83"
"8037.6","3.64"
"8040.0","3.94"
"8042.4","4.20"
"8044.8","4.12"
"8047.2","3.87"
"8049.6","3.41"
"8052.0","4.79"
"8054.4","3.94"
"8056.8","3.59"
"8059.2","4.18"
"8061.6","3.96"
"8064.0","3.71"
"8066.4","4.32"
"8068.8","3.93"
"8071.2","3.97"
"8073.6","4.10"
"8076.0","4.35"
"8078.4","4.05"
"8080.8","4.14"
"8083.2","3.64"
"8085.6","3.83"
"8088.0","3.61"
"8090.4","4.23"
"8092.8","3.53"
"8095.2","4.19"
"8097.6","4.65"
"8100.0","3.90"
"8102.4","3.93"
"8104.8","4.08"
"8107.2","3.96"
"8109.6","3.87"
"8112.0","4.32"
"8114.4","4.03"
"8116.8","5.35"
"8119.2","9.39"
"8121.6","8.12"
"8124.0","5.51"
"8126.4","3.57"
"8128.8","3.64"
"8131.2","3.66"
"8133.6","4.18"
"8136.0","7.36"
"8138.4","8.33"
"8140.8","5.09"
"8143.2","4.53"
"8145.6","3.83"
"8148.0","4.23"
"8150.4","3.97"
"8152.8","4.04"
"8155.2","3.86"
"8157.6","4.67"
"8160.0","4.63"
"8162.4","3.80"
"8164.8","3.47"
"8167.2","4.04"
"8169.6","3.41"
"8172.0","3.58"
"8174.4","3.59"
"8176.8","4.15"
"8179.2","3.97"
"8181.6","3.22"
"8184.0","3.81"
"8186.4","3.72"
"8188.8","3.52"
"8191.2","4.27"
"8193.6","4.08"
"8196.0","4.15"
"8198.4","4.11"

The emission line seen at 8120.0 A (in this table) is [S II] 6716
